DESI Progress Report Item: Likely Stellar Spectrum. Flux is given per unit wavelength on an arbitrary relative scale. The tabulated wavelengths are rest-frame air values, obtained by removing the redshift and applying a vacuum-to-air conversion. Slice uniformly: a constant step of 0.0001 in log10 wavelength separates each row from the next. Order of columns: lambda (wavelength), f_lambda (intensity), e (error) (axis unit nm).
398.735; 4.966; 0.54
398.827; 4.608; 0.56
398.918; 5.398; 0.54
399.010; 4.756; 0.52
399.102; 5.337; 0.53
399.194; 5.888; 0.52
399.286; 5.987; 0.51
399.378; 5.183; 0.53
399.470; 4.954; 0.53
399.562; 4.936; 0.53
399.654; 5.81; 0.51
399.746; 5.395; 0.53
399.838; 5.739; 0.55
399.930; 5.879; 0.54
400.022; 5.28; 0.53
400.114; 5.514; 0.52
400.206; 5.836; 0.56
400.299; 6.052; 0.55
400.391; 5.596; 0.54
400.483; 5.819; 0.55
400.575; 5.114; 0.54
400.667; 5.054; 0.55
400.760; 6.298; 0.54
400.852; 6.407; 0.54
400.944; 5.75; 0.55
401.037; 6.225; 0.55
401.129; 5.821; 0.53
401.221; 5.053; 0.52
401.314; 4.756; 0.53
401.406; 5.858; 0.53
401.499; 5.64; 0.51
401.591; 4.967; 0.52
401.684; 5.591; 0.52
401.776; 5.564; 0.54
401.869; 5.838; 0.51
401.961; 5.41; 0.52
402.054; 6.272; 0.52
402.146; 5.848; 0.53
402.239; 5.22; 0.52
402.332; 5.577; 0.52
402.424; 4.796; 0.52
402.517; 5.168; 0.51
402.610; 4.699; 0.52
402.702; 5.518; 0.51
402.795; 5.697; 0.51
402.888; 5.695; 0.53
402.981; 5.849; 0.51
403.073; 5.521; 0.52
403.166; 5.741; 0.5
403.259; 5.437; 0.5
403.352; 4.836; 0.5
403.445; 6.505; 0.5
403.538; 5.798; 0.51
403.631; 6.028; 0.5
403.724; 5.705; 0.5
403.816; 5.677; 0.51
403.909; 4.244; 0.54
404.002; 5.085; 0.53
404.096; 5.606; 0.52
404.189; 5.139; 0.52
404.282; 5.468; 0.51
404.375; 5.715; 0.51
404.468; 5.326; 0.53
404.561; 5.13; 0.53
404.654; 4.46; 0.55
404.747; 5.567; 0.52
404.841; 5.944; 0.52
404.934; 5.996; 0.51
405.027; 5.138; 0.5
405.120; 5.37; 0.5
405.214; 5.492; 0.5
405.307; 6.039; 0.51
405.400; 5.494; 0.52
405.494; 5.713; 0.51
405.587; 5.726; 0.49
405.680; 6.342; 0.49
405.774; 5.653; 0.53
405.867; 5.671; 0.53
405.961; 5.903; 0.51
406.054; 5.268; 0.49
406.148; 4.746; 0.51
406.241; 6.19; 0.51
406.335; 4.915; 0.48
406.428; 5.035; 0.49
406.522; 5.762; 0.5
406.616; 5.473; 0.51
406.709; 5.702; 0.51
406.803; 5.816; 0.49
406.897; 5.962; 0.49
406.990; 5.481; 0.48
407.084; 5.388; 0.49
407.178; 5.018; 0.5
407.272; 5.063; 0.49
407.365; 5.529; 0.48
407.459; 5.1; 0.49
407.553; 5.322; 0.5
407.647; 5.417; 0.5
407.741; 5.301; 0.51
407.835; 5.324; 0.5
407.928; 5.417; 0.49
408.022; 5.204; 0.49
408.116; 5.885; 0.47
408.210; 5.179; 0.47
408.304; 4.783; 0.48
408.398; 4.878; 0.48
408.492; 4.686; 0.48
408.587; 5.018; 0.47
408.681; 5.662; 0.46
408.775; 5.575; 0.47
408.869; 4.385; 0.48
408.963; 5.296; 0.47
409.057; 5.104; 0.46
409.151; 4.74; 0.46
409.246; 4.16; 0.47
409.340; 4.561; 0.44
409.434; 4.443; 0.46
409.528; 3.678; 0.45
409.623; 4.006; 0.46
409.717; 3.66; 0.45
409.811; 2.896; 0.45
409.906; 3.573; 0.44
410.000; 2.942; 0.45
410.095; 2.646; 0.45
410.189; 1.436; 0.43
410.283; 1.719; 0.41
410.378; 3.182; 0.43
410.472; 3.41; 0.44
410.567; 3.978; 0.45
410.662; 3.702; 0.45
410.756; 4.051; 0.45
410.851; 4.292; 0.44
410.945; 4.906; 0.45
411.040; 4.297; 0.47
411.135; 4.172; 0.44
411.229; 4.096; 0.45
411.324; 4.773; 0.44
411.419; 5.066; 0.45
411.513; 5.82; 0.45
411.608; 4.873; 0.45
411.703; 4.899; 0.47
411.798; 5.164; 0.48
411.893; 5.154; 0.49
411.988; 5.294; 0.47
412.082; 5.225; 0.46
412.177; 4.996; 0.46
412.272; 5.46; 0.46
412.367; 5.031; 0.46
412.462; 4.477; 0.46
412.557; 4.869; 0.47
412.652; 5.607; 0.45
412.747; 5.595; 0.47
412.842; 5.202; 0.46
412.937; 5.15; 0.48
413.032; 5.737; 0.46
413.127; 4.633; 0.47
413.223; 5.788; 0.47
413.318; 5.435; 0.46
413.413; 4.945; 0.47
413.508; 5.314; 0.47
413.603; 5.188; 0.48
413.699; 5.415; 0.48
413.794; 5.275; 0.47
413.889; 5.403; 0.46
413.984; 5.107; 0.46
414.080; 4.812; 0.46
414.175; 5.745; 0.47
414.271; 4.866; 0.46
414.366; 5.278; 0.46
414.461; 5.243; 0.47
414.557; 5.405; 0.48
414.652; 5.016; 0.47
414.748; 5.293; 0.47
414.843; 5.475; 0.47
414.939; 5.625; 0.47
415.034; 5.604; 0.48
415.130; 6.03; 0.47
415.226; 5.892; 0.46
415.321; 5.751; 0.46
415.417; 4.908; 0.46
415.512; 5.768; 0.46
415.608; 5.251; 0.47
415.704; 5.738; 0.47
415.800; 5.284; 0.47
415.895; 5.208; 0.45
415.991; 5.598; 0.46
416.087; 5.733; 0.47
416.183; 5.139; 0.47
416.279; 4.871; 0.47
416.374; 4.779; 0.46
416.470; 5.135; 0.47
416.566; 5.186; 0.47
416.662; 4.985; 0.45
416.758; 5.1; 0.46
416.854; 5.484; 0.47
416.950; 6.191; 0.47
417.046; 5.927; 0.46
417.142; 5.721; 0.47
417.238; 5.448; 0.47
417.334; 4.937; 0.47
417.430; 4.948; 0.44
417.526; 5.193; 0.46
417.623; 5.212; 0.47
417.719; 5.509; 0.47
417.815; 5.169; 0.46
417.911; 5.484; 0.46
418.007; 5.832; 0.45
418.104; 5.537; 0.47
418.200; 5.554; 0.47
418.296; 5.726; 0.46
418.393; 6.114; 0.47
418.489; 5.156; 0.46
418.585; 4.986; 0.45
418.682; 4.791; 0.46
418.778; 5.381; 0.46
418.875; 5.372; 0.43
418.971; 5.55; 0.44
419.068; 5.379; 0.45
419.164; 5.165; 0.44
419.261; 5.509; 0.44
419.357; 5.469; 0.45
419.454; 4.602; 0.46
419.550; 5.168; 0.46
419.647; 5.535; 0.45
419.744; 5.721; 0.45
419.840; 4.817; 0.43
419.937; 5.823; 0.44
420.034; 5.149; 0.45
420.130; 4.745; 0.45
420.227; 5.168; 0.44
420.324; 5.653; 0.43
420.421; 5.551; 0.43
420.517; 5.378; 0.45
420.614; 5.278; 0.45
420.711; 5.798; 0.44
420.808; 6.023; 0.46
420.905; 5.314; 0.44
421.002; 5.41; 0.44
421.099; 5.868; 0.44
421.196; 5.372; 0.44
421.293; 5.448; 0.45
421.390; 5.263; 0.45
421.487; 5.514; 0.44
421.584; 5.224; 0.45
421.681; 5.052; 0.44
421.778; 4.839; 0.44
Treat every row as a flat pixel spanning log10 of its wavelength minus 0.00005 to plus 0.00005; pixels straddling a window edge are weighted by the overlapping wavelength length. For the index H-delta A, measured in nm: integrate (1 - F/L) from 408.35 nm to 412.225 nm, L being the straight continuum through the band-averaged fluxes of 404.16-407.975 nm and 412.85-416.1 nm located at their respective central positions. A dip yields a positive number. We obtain 0.80 nm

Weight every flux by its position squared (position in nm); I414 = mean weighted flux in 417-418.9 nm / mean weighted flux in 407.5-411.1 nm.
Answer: 1.30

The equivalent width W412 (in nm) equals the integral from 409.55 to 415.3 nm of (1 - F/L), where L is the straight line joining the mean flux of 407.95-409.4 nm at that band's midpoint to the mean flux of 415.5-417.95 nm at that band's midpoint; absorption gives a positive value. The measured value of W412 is 0.48 nm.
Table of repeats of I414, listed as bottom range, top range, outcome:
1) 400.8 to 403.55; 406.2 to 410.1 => 0.91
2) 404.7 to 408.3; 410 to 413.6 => 0.86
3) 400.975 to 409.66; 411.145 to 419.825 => 1.04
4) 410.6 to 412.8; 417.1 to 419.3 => 1.14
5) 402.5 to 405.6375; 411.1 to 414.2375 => 0.98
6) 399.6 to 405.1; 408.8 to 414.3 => 0.87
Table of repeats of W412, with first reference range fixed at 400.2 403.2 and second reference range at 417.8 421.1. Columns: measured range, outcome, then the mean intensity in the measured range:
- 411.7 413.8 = 0.096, 5.22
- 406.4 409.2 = 0.118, 5.28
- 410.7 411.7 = 0.154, 4.64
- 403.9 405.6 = 0.038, 5.42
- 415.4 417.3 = 0.019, 5.38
